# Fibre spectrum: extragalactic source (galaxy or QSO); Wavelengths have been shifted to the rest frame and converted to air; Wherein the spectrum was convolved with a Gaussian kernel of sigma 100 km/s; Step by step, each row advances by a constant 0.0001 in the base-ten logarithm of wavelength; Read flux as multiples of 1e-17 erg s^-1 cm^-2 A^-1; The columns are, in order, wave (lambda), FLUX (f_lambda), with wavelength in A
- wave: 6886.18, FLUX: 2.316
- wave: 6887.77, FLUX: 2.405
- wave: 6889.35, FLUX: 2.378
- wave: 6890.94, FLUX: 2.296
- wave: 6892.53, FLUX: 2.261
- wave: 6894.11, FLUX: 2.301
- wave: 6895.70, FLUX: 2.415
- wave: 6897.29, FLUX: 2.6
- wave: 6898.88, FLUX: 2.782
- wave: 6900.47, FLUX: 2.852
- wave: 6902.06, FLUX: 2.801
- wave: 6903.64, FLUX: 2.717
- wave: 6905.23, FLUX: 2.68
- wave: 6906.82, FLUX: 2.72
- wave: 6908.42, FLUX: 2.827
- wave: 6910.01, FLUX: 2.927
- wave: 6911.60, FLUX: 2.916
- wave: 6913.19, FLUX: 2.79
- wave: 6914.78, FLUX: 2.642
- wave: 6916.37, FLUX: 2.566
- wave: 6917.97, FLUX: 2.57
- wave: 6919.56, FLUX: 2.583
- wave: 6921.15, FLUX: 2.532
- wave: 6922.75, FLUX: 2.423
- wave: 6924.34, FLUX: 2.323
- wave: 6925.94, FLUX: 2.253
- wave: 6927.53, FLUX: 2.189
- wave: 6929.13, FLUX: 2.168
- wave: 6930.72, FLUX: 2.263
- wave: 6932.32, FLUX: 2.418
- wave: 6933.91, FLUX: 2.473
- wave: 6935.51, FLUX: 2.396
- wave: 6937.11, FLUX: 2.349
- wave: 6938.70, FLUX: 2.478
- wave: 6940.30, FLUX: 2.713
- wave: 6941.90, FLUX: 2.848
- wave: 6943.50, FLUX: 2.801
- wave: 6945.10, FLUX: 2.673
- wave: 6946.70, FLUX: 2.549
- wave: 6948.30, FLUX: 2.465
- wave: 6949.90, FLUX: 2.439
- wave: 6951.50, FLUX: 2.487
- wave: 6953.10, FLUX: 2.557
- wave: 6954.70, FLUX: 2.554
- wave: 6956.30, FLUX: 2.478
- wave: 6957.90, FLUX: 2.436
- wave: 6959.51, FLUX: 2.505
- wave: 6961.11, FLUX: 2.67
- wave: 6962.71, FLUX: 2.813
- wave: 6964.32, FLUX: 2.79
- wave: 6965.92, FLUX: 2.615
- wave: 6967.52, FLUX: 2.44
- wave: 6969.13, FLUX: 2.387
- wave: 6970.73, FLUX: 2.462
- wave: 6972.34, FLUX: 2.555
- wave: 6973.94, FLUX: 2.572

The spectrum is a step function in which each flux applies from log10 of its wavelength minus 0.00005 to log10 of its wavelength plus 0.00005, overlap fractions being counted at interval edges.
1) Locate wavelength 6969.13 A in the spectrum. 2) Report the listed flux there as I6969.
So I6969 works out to 2.387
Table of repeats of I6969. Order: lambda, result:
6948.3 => 2.465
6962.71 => 2.813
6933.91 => 2.473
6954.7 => 2.554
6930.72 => 2.263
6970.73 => 2.462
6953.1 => 2.557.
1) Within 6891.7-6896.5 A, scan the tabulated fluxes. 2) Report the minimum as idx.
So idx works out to 2.261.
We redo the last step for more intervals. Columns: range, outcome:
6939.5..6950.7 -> 2.439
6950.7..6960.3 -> 2.436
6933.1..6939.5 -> 2.349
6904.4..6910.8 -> 2.68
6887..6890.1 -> 2.378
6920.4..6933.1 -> 2.168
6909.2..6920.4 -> 2.566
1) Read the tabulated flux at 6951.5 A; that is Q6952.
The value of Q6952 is 2.487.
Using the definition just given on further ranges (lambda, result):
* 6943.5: 2.801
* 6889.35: 2.378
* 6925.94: 2.253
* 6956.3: 2.478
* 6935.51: 2.396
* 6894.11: 2.301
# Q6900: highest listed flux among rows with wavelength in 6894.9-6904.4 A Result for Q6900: 2.852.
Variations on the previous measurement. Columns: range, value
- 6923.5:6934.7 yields 2.473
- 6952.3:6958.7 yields 2.557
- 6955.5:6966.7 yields 2.813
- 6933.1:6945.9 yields 2.848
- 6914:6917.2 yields 2.642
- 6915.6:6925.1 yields 2.583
